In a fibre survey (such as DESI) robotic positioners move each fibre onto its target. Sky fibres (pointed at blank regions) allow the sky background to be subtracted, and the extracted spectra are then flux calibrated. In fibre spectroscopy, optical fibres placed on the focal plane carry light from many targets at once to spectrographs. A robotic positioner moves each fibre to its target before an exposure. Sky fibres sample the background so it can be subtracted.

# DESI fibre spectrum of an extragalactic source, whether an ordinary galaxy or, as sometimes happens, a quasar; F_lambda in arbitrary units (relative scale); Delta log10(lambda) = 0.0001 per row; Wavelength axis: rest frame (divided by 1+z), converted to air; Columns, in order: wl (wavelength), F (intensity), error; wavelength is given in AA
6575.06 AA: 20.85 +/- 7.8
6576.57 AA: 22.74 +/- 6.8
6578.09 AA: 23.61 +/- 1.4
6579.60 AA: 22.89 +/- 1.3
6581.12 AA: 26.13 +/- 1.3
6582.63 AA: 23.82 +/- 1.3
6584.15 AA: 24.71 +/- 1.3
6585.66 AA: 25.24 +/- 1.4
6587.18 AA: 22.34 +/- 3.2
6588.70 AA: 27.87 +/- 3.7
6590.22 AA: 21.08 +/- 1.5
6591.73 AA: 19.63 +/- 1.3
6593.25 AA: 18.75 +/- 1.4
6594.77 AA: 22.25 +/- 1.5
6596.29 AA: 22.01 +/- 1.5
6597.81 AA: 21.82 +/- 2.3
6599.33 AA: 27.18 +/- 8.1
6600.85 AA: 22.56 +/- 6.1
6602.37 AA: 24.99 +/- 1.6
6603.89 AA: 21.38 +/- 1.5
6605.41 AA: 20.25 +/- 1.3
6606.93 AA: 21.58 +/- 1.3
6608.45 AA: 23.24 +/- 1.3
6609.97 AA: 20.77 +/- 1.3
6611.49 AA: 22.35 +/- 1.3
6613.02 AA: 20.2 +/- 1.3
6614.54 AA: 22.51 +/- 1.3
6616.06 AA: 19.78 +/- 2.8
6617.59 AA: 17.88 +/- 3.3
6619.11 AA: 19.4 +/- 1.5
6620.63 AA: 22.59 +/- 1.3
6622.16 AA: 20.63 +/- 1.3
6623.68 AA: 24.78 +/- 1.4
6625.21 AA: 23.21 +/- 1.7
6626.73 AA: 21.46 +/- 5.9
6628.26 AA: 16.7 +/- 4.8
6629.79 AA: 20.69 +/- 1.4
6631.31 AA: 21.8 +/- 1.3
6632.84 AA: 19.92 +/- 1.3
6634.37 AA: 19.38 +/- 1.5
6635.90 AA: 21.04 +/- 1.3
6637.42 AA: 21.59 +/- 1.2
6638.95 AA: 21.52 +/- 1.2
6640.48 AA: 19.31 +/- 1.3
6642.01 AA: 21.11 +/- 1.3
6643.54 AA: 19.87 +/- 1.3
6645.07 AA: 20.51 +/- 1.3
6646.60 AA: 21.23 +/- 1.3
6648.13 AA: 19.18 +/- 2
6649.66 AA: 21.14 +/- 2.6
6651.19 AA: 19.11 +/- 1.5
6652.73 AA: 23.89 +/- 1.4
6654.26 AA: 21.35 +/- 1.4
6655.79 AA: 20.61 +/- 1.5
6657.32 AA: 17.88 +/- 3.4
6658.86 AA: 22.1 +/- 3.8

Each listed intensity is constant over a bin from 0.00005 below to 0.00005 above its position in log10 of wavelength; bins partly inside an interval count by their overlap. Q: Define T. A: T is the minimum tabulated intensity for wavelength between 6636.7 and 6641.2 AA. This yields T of 19.31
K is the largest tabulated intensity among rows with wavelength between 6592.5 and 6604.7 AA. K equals 27.18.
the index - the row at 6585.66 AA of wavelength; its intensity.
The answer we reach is 25.24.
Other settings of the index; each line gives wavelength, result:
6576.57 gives 22.74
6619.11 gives 19.4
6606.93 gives 21.58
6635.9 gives 21.04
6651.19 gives 19.11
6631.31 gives 21.8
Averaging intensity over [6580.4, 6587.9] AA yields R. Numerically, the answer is 24.5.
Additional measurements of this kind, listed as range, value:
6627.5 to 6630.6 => 18.8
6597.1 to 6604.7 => 23.6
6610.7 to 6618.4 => 20.5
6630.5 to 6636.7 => 20.6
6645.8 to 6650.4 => 20.5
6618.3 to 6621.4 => 21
